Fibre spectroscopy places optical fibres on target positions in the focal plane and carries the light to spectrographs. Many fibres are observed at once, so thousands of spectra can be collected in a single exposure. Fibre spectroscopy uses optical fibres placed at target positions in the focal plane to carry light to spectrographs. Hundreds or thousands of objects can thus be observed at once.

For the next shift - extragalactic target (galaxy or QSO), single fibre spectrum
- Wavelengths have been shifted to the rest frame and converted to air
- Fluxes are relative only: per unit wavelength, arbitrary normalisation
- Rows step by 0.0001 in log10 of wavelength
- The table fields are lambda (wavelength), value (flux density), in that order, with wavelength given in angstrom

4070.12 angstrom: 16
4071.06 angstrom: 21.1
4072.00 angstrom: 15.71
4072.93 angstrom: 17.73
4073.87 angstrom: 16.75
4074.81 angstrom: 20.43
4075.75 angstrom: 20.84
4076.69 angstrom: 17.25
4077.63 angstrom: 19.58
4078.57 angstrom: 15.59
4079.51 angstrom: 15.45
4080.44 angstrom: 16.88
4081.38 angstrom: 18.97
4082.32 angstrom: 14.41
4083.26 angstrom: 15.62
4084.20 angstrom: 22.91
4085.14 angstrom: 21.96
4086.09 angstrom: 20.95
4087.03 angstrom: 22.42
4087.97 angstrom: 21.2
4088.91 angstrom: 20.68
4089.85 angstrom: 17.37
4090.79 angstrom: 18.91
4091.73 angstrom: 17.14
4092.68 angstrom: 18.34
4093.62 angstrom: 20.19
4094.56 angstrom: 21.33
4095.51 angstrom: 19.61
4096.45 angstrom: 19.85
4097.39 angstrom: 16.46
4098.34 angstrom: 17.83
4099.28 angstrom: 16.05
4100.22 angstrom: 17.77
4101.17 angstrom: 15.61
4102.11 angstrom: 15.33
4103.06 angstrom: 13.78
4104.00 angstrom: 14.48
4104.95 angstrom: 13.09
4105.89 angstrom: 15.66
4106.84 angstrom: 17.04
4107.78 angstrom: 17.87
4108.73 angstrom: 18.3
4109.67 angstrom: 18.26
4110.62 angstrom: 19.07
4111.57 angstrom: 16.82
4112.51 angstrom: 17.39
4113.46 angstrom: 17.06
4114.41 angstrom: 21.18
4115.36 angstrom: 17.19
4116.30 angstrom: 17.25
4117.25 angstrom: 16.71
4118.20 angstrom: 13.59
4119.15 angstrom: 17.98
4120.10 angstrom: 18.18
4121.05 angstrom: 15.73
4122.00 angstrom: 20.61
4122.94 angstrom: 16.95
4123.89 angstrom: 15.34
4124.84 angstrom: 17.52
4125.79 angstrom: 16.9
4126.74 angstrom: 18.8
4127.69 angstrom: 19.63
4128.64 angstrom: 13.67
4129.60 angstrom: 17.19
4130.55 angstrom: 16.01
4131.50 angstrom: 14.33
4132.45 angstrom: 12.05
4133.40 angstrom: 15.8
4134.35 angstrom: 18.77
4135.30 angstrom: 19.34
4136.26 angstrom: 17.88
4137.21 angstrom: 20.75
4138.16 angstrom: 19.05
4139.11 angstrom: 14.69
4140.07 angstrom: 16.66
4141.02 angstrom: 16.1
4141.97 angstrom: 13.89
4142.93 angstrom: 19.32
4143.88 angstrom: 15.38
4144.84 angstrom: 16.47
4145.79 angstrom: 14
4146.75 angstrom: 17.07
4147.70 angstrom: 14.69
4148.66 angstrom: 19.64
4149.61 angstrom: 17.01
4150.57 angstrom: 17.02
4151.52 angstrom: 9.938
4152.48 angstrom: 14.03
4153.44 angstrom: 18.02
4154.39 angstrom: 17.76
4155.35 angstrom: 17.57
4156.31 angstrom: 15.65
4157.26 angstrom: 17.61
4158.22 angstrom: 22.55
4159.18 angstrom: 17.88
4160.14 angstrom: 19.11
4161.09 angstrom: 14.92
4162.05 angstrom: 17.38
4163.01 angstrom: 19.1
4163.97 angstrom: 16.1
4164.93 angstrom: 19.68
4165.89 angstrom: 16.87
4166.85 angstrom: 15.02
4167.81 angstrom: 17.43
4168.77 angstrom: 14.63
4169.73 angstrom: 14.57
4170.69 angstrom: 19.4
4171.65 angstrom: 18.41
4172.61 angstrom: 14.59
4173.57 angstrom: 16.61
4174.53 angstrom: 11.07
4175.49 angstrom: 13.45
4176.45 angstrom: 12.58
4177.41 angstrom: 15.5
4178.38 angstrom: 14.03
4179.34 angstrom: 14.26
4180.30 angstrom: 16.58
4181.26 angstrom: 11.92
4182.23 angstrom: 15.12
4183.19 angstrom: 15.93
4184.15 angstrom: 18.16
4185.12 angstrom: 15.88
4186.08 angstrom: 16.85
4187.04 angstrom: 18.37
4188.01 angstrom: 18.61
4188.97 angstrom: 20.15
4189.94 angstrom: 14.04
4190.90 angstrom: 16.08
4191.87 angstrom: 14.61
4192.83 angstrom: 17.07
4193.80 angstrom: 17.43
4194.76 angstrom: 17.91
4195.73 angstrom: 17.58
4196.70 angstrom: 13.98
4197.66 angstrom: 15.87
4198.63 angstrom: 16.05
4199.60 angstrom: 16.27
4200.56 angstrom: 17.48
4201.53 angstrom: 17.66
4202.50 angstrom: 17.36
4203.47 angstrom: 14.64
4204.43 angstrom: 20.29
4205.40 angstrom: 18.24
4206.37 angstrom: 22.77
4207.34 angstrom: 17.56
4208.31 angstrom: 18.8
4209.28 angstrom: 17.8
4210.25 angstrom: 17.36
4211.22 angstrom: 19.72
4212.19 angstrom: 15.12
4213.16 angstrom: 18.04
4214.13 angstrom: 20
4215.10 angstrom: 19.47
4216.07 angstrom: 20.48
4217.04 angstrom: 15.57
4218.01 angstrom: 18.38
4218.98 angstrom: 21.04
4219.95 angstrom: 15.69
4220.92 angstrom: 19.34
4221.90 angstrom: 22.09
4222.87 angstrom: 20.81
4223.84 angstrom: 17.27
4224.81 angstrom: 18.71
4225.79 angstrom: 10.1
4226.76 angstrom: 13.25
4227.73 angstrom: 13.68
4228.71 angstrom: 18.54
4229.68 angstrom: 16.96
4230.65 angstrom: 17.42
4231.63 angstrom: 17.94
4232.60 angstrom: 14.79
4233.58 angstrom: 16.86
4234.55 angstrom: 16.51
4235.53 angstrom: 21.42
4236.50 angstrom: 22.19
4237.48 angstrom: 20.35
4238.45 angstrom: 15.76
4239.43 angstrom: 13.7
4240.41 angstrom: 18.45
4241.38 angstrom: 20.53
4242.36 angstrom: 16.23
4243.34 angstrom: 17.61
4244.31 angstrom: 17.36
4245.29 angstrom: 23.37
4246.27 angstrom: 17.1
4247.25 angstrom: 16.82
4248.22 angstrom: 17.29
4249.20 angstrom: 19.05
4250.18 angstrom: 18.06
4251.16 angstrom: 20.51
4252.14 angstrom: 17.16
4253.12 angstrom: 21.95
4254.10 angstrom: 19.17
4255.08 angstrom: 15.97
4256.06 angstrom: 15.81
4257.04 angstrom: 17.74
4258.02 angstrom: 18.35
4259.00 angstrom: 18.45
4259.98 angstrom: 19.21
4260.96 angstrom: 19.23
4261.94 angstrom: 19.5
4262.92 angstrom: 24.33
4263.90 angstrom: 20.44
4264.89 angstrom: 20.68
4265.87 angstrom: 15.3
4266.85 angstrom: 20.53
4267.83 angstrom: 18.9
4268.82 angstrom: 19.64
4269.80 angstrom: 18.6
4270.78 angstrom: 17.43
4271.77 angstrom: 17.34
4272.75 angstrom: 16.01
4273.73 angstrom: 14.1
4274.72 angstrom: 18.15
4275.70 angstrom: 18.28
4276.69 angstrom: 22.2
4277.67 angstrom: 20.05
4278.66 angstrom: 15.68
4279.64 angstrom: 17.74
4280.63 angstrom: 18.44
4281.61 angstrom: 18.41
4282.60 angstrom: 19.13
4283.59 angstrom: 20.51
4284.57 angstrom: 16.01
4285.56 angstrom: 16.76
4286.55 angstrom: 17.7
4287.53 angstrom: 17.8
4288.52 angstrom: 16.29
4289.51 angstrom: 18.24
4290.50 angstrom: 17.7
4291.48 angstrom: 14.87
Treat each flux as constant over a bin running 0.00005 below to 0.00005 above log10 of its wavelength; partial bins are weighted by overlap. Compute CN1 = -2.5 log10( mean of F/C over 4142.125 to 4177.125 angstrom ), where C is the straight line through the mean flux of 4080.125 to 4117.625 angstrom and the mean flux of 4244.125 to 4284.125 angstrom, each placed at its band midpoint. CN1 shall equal 0.11 mag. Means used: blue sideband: 18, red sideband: 18.6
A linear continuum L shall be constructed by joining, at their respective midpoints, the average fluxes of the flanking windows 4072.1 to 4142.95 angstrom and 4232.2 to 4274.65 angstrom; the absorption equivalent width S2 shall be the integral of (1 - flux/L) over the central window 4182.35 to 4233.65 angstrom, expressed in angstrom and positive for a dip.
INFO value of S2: 2.08 angstrom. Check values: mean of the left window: 17.6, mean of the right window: 18.4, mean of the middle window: 17.4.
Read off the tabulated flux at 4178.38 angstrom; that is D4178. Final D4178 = 14.03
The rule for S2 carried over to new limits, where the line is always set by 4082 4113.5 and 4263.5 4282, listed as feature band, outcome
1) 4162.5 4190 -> 3.13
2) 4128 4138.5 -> 0.72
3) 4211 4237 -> 0.57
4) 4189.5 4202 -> 1.27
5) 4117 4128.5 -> 0.51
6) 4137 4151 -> 1.06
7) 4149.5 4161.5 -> 0.82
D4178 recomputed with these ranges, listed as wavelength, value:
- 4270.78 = 17.43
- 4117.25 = 16.71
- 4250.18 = 18.06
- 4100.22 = 17.77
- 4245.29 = 23.37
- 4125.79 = 16.9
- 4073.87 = 16.75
